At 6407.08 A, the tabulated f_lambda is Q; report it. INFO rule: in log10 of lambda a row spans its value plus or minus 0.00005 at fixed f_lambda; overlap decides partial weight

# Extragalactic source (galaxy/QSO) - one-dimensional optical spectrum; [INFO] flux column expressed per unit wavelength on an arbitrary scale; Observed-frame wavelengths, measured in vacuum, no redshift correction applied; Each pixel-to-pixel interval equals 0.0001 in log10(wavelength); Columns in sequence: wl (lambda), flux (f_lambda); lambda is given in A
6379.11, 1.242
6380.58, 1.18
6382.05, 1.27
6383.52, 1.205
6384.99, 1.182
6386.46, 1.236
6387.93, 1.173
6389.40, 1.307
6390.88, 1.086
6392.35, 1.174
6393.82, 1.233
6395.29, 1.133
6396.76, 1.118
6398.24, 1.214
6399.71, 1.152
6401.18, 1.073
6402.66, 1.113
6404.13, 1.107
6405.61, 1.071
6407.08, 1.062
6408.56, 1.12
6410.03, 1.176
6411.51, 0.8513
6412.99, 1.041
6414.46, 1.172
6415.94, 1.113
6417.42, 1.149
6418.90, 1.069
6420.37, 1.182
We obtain 1.062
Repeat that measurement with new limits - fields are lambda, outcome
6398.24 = 1.214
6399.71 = 1.152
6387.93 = 1.173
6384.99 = 1.182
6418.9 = 1.069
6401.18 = 1.073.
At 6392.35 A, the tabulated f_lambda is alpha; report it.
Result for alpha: 1.174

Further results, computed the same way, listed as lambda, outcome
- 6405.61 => 1.071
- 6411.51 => 0.8513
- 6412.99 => 1.041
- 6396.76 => 1.118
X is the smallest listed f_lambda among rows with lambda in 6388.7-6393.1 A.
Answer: 1.086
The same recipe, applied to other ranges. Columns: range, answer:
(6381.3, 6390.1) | 1.173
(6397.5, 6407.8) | 1.062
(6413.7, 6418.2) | 1.113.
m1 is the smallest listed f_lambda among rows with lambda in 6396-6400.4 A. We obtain 1.118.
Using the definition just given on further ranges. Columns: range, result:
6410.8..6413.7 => 0.8513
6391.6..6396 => 1.133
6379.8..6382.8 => 1.18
